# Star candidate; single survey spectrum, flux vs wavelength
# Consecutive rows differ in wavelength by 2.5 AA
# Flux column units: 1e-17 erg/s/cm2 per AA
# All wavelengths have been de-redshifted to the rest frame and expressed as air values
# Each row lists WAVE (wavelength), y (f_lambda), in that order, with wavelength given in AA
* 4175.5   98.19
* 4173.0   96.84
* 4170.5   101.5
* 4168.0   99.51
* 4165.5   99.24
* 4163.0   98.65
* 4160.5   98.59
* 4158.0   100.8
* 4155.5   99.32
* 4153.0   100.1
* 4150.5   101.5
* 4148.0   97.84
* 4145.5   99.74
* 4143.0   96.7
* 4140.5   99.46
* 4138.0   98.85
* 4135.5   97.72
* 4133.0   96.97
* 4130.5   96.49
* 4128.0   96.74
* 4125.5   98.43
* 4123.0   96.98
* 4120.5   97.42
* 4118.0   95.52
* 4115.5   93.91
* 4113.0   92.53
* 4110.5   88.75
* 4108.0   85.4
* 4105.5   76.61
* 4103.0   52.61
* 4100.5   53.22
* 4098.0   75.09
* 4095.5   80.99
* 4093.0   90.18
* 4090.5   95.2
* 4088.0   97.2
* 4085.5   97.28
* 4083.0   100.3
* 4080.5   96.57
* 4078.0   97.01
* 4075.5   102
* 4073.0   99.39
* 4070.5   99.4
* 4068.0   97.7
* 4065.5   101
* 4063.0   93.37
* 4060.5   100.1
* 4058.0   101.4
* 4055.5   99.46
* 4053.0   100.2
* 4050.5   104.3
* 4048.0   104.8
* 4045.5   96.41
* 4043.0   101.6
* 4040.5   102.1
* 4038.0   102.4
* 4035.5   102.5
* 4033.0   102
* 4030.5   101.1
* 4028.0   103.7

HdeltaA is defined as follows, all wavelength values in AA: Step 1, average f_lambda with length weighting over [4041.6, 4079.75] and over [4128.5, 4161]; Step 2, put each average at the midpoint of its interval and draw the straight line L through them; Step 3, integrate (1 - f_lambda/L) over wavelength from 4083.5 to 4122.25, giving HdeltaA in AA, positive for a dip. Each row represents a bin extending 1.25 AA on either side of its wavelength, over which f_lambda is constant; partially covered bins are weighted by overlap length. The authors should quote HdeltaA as 5.5 AA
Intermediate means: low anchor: 99.8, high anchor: 98.7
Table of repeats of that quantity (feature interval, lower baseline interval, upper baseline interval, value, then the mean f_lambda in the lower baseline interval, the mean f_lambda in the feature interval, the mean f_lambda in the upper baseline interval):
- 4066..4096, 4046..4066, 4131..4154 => 1.0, 100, 96.6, 98.7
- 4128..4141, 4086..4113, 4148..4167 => -0.8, 80.6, 97.7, 99.6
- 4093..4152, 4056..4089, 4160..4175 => 5.3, 98.7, 90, 99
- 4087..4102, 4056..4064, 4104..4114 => 1.3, 98.6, 81.2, 84.8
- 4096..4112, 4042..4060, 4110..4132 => 4.0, 101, 72.7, 95.4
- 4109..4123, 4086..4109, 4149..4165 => -1.4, 79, 93.8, 99.8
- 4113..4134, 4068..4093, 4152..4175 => 0.5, 97.8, 96.3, 99.3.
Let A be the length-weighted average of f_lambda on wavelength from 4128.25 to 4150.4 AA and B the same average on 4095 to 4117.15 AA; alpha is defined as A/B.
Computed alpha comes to 1.26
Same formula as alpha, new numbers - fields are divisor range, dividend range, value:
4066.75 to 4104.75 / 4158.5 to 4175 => 1.12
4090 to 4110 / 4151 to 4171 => 1.31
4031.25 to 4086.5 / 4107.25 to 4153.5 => 0.96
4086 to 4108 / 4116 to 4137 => 1.23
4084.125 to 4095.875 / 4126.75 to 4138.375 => 1.04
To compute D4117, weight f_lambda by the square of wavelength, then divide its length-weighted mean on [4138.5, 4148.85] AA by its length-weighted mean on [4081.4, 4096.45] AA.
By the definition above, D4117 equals 1.08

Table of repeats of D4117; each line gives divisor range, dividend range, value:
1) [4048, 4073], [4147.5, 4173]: 1.05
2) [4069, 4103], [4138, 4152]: 1.14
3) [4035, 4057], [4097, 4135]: 0.89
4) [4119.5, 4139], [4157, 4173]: 1.04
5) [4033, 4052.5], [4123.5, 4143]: 1.00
